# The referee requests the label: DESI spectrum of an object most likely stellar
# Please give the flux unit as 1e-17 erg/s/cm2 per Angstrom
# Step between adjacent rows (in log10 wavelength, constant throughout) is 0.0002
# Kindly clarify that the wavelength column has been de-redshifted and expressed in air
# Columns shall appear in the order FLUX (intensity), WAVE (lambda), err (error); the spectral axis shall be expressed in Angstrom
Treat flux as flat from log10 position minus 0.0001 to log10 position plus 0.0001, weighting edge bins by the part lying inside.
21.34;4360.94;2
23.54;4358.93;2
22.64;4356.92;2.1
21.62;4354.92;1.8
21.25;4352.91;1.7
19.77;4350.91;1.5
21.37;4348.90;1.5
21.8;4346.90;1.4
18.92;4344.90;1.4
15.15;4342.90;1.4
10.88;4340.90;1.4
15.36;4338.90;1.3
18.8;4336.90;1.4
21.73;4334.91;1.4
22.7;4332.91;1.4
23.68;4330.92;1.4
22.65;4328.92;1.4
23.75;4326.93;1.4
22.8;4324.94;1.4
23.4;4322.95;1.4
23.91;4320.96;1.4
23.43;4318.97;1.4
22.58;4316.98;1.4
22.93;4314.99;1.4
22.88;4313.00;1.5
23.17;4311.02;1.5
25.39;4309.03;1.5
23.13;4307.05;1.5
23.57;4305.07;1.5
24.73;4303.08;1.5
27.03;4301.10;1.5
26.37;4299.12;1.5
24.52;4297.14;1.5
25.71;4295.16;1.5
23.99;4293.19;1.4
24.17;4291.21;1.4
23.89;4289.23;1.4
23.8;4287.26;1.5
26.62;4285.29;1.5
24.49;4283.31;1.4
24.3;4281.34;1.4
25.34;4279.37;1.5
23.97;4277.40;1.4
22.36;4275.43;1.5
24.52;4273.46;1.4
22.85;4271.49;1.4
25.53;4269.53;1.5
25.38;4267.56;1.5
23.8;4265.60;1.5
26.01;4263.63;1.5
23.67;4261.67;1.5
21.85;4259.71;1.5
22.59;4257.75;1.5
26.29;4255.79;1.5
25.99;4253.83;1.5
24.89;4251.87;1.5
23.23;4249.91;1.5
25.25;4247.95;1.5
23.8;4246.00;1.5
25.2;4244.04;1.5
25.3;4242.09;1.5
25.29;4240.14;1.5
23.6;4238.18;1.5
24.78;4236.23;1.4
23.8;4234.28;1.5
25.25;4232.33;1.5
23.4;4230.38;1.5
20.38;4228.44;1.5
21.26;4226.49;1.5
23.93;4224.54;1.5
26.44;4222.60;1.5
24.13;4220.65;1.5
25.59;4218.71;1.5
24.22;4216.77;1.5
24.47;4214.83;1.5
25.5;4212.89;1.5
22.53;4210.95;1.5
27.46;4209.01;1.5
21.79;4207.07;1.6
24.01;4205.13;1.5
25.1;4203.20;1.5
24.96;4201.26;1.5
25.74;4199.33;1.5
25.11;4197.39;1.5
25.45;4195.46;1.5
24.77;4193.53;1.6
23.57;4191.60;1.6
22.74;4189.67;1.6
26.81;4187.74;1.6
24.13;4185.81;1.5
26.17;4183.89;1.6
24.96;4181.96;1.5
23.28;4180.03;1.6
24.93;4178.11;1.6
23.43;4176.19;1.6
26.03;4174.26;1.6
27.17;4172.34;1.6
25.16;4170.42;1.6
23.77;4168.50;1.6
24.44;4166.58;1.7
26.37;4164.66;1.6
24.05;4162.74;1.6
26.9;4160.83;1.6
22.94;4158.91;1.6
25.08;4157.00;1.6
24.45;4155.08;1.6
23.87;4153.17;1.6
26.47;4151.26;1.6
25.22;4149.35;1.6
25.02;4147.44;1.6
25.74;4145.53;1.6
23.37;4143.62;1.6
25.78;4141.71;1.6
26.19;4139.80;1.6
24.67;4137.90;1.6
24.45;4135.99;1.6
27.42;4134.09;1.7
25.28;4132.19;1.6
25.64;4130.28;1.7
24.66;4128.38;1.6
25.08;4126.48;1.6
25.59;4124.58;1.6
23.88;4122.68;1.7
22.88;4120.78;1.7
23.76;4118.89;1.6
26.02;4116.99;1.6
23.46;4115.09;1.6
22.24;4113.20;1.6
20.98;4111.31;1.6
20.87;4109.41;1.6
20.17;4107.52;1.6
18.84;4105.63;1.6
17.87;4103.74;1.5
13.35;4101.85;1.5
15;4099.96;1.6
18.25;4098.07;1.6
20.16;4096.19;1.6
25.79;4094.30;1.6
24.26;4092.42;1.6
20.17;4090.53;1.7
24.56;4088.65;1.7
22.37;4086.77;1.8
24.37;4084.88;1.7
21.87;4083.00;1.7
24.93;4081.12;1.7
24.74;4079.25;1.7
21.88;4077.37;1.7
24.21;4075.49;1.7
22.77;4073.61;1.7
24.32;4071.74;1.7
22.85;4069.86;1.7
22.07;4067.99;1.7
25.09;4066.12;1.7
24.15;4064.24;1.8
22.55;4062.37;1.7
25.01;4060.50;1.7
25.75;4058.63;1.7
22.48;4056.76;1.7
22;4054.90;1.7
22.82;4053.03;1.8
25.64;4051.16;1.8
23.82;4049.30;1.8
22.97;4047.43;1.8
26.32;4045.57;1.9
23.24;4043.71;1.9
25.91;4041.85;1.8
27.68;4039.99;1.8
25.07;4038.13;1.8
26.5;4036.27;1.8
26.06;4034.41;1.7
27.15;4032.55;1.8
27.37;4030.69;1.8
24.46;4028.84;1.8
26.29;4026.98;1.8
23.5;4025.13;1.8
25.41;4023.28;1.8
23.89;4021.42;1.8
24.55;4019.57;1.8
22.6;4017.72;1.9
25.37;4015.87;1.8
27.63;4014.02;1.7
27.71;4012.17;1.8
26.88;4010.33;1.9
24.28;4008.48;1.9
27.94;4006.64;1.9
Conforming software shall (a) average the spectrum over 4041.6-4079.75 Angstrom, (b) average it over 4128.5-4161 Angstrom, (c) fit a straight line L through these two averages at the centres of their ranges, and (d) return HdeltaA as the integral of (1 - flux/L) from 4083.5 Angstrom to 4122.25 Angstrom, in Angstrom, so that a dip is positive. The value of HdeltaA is 5.0 Angstrom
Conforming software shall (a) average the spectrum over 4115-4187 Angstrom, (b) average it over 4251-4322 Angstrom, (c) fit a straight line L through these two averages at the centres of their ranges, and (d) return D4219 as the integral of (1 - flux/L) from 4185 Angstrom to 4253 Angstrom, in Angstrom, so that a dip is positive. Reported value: 0.66 Angstrom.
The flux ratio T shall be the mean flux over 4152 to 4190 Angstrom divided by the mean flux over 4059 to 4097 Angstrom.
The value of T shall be 1.06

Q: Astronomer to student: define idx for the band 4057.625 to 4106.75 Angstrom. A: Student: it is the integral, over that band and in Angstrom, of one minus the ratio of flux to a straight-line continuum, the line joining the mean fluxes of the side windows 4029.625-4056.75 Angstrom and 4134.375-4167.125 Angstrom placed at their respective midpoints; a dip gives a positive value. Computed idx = 5.7 Angstrom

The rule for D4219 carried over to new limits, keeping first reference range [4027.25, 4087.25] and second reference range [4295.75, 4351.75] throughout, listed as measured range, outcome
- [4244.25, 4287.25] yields -3.6 Angstrom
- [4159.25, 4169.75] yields -0.7 Angstrom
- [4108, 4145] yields -0.9 Angstrom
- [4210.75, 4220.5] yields -0.7 Angstrom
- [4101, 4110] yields 2.2 Angstrom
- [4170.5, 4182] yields -0.8 Angstrom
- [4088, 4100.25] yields 1.3 Angstrom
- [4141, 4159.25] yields -1.0 Angstrom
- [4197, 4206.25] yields -0.7 Angstrom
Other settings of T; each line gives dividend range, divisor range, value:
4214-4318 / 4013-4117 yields 1.04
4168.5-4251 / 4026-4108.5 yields 1.05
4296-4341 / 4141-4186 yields 0.91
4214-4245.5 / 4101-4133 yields 1.08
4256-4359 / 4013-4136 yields 0.97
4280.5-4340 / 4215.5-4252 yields 0.97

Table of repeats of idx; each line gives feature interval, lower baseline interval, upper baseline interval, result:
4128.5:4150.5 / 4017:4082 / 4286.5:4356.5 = -1.5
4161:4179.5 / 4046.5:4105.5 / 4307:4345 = -2.5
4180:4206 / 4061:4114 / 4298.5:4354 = -3.6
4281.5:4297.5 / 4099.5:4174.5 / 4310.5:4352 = -2.2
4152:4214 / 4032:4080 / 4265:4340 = -2.1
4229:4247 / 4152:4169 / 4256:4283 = -0.1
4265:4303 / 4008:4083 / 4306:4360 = -4.6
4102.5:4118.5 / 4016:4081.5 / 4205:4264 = 2.1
